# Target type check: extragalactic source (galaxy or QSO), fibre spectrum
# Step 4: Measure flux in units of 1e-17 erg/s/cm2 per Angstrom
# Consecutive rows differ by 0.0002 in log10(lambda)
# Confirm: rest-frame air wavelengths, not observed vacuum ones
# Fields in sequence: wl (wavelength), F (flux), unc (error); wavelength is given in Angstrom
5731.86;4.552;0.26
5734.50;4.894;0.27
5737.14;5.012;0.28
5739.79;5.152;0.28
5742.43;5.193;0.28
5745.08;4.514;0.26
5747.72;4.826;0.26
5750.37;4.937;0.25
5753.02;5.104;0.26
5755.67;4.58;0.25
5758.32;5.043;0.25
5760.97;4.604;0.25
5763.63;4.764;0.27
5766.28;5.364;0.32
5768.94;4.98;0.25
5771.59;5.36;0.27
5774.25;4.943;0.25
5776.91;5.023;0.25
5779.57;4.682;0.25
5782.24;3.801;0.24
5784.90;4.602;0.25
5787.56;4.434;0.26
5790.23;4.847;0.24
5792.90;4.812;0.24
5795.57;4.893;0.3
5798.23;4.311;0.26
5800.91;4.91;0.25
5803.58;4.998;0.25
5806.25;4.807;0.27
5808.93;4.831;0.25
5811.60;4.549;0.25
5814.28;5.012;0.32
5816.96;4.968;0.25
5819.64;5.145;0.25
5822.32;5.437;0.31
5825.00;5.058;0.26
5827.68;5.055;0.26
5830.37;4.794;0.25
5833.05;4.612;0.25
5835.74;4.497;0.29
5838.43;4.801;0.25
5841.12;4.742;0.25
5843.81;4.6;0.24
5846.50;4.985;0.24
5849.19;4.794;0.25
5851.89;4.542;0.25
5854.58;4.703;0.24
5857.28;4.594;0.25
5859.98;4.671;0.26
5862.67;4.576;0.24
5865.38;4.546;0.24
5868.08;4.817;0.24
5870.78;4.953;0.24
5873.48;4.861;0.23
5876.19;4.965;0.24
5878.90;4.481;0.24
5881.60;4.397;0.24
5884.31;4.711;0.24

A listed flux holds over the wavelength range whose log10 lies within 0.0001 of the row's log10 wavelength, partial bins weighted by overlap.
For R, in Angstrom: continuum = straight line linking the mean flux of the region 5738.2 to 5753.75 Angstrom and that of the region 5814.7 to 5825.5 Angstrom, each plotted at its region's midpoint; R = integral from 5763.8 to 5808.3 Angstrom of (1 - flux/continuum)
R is 2.3 Angstrom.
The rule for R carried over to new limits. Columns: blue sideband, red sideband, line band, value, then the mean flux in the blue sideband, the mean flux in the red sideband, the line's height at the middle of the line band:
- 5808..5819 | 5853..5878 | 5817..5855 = -0.3 Angstrom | 4.86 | 4.74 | 4.81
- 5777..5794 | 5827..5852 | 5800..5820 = -1.1 Angstrom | 4.56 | 4.74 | 4.64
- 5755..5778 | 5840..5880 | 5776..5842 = 1.0 Angstrom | 4.97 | 4.72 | 4.86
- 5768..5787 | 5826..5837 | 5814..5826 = -1.0 Angstrom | 4.75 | 4.75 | 4.75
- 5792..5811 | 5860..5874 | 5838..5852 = 0.0 Angstrom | 4.79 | 4.74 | 4.76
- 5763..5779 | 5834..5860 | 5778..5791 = 1.4 Angstrom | 5.07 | 4.69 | 5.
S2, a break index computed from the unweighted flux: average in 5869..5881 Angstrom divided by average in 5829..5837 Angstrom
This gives 1.03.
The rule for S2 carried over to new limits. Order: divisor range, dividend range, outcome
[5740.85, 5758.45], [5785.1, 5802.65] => 0.96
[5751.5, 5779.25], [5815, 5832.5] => 1.02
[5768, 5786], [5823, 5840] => 1.01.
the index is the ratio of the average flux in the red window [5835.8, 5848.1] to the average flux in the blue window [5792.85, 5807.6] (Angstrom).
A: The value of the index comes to 0.99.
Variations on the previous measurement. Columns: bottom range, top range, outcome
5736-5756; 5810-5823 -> 1.01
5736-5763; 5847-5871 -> 0.96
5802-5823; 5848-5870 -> 0.94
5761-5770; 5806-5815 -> 0.96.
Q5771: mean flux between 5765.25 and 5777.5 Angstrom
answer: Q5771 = 5.14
